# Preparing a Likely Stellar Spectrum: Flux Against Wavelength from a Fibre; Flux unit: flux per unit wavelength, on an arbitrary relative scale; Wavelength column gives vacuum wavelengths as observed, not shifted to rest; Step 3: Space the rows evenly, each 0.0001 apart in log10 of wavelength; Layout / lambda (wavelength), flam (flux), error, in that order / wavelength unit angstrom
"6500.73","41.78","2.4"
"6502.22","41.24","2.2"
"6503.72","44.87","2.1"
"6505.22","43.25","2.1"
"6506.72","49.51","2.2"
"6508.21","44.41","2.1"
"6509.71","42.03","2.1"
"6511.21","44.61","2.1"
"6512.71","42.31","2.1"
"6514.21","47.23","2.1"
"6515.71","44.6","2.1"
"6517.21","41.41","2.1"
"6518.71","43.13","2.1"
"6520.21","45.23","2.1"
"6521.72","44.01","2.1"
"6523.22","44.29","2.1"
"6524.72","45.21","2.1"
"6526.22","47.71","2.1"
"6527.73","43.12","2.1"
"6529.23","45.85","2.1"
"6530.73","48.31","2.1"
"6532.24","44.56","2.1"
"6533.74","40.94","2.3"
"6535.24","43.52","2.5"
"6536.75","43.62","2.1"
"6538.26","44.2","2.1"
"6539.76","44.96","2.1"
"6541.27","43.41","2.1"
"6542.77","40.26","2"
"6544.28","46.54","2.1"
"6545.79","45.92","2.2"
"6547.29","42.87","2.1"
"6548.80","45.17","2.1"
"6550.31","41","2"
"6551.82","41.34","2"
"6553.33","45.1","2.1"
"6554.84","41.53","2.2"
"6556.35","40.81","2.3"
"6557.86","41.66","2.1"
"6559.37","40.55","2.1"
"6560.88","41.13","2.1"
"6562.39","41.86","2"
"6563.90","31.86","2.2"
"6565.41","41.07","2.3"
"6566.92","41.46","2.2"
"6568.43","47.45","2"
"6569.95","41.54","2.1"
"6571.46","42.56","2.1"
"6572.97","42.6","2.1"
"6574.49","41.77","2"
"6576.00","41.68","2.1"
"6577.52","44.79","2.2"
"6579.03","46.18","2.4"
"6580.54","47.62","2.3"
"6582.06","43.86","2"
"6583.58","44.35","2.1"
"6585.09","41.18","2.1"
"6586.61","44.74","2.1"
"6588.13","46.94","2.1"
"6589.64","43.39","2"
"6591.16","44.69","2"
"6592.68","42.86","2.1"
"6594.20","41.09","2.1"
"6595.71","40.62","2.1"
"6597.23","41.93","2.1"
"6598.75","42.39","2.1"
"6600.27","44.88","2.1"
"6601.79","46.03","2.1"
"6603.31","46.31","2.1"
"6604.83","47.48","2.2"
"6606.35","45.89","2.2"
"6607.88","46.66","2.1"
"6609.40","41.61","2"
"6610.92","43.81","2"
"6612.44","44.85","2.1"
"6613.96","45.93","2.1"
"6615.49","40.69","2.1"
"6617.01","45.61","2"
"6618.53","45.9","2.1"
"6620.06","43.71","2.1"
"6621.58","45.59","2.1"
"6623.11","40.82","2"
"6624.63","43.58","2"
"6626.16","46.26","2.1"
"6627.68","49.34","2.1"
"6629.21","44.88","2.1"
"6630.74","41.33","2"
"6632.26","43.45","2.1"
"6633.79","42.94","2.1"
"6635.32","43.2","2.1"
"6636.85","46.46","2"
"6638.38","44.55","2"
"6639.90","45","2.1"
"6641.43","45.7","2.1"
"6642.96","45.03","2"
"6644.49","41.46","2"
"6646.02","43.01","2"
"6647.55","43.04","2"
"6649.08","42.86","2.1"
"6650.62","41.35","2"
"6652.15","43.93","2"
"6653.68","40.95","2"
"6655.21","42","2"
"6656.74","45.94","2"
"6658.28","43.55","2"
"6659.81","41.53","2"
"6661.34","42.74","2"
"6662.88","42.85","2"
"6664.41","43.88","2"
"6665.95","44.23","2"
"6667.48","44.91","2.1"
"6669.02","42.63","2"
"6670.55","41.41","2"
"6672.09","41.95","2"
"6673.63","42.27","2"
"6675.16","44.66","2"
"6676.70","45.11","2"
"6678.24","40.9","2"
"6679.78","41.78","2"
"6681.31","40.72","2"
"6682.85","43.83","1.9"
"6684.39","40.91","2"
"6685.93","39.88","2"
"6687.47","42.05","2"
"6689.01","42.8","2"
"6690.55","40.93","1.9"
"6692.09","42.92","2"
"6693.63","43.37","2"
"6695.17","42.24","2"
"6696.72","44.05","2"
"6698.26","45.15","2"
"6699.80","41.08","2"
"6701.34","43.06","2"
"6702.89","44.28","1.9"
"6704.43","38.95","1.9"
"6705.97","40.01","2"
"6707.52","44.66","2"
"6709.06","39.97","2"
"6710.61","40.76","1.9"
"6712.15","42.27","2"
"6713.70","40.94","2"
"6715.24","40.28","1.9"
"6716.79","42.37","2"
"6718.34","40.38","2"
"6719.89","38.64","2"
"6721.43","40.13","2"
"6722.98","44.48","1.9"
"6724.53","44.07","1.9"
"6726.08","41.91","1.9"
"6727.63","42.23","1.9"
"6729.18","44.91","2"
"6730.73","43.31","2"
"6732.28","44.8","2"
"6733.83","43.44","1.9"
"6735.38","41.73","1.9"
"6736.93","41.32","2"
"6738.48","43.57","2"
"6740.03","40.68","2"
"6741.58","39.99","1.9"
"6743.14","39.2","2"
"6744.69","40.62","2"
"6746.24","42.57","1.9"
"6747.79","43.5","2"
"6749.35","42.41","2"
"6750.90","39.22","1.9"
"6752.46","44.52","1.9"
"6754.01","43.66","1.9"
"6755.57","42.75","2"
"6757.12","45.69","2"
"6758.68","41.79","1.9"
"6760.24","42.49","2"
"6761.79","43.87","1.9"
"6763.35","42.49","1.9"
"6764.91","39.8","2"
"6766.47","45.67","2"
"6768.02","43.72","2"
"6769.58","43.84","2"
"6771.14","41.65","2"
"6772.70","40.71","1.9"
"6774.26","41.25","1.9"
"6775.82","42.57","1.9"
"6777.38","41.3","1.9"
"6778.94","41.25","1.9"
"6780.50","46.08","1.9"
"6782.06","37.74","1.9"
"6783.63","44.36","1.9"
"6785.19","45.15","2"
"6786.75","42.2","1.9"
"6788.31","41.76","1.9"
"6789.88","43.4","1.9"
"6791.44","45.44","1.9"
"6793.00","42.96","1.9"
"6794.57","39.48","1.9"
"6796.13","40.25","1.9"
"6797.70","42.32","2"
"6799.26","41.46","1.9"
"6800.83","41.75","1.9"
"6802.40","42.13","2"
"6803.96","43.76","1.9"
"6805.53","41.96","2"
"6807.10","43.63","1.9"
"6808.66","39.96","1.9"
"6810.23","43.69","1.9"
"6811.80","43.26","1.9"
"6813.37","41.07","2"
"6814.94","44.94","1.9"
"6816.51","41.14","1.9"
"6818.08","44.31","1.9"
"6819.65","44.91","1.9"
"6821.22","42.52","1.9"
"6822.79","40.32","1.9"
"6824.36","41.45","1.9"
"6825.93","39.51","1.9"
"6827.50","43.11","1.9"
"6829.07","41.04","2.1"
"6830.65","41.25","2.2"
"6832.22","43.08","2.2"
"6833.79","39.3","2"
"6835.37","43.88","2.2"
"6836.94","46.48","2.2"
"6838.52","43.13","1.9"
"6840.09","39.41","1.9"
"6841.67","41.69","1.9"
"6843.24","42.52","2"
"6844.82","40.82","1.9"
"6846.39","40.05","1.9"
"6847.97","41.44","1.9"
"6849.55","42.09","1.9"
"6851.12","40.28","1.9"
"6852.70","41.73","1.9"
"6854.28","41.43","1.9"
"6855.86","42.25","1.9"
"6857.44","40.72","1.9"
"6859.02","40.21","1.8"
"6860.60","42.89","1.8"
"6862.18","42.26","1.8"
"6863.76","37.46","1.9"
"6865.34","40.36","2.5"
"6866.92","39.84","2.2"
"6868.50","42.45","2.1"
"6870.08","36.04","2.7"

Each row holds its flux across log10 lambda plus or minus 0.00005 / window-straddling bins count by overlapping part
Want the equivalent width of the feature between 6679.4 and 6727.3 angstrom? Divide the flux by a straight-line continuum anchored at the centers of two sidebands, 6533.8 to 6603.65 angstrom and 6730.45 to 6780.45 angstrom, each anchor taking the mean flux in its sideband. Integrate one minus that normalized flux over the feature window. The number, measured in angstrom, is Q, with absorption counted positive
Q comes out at 0.8 angstrom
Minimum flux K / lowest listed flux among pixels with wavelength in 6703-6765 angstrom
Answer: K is 38.64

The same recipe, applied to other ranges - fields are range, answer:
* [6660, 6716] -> 38.95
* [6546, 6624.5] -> 31.86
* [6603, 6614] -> 41.61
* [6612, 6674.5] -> 40.69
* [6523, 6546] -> 40.26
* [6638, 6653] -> 41.35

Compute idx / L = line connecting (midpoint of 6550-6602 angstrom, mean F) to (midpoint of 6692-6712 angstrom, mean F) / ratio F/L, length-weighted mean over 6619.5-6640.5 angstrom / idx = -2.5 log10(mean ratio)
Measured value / -0.05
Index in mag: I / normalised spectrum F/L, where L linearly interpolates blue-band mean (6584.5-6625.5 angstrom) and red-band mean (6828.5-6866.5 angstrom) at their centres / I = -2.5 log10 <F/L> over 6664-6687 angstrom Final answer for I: 0.019 mag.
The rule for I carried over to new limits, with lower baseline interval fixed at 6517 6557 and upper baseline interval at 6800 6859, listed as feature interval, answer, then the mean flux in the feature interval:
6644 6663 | 0.01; 42.7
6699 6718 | 0.03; 41.5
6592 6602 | 0.02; 42.7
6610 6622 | -0.03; 44.5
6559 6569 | 0.08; 40.7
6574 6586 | -0.01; 44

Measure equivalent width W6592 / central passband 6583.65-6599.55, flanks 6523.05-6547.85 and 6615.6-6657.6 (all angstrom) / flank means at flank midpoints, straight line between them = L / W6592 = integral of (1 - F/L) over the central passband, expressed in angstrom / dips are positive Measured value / 0.41 angstrom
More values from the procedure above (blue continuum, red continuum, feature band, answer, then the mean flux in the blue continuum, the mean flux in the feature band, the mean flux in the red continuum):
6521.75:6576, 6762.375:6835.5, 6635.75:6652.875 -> -0.44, 43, 43.8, 42.3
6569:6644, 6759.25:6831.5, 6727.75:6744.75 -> 0.29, 44.2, 42.2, 42.4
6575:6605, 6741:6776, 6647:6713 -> 0.98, 44.1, 42.5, 42.4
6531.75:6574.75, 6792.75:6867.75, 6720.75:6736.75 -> -0.39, 42.5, 43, 41.8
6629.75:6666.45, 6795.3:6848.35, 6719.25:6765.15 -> 0.34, 43.4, 42.4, 42.1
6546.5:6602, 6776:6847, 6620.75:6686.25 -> -1.15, 42.7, 43.3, 42.3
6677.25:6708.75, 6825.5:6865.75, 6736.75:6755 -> 0.06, 42.2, 41.8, 41.5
